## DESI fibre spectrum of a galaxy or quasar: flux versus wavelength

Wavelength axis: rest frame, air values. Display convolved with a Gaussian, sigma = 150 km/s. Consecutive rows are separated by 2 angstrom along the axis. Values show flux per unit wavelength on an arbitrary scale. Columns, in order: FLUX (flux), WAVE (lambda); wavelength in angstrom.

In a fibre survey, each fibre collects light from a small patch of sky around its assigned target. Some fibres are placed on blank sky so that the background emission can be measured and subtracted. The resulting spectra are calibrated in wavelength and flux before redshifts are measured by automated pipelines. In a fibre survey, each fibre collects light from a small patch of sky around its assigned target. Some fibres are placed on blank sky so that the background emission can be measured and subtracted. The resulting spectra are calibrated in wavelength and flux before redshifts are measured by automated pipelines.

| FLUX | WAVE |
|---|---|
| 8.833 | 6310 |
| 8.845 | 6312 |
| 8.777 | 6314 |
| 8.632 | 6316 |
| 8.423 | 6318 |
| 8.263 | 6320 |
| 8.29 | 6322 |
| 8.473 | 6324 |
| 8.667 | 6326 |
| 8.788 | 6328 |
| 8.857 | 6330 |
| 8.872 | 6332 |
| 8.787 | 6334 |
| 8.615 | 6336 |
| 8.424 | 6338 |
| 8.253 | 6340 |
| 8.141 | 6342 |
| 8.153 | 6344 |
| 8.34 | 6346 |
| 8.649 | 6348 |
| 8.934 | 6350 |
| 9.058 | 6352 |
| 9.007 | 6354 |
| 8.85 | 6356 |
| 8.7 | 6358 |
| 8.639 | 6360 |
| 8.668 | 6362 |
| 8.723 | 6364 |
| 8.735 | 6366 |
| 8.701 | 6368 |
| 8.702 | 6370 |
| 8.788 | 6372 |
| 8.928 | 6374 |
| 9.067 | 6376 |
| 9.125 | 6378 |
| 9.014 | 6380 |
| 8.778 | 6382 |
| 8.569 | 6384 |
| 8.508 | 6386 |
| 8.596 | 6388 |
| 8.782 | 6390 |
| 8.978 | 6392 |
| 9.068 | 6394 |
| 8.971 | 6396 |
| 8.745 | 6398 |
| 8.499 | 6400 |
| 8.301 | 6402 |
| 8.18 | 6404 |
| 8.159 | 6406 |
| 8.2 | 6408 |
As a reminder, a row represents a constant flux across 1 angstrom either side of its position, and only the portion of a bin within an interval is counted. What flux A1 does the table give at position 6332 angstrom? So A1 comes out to 8.872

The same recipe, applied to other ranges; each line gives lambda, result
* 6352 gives 9.058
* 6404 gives 8.18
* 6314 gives 8.777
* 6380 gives 9.014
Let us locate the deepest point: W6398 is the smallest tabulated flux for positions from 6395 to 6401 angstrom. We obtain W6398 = 8.499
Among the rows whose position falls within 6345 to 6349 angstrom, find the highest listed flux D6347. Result 8.649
